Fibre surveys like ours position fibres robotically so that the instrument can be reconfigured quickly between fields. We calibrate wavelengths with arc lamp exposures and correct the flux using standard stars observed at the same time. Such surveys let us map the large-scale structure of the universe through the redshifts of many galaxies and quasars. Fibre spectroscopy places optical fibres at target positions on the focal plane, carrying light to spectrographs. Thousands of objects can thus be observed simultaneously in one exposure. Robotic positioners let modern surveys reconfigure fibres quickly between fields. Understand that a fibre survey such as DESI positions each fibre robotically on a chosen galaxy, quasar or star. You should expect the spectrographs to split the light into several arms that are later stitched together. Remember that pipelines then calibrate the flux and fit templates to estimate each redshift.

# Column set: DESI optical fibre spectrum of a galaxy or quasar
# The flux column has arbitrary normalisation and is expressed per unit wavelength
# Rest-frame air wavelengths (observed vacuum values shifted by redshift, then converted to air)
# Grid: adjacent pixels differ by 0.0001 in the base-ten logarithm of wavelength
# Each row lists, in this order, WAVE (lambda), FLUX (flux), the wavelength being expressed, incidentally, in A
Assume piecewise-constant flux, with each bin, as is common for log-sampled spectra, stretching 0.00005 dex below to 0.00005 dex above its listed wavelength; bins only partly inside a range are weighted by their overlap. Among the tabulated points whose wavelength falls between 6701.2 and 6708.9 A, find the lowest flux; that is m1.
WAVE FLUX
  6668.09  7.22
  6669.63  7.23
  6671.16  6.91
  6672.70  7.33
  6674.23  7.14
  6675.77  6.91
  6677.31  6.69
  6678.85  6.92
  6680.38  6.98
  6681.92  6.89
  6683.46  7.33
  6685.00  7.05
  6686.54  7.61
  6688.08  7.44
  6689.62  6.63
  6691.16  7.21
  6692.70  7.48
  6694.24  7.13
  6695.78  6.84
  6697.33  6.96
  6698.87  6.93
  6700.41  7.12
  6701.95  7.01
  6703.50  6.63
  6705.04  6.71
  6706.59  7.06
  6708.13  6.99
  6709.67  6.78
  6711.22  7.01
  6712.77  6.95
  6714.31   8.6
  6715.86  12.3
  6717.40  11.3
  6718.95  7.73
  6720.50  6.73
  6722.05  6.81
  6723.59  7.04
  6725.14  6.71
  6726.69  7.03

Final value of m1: 6.63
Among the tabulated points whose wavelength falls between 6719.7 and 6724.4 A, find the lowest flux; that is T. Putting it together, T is 6.73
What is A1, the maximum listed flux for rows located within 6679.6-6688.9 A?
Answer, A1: 7.61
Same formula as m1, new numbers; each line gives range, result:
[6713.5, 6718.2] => 8.6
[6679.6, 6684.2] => 6.89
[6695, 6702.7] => 6.84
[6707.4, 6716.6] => 6.78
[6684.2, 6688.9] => 7.05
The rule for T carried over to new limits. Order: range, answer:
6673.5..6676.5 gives 6.91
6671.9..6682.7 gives 6.69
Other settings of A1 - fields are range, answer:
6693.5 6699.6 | 7.13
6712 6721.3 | 12.3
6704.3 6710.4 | 7.06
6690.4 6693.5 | 7.48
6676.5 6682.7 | 6.98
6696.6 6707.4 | 7.12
